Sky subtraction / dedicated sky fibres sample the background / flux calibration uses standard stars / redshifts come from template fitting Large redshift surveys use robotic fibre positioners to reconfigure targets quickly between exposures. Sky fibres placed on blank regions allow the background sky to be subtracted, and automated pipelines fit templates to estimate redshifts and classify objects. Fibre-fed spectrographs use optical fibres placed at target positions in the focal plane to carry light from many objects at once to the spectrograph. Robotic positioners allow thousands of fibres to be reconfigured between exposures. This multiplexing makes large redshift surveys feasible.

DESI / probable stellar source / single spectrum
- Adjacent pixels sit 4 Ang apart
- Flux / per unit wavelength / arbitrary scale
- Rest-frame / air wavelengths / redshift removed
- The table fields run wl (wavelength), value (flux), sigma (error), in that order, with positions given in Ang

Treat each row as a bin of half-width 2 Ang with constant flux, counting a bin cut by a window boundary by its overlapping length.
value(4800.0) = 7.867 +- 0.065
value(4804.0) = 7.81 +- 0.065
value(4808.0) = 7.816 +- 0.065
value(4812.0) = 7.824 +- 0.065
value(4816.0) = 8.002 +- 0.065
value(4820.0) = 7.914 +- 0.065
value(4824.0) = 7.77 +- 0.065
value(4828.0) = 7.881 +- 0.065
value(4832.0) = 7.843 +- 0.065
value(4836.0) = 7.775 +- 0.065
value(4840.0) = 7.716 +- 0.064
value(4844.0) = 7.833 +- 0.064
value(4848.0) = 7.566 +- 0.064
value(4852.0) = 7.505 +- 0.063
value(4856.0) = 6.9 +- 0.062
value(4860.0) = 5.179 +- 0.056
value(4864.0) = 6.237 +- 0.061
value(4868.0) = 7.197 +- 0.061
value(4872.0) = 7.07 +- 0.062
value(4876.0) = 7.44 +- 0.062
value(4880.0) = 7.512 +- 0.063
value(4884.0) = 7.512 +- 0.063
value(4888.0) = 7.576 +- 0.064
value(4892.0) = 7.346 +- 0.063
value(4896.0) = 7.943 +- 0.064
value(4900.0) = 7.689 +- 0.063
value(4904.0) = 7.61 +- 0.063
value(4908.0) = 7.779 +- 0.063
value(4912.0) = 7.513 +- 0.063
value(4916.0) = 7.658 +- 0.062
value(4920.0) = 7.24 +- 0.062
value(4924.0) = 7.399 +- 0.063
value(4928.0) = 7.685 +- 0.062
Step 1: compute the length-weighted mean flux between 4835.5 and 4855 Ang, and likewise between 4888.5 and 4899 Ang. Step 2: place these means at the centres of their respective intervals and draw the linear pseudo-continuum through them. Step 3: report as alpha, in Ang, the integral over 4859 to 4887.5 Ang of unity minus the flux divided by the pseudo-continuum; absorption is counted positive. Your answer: 2.5 Ang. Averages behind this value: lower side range 7.63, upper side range 7.64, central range 6.97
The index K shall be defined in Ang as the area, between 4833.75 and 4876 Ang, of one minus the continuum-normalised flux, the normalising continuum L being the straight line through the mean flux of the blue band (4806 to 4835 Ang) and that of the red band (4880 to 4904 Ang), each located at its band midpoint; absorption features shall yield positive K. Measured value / 3.4 Ang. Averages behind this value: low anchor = 7.86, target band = 7.12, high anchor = 7.6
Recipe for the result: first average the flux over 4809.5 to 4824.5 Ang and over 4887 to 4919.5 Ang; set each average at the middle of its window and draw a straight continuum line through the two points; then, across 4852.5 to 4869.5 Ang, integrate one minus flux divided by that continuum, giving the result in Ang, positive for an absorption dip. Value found 2.85 Ang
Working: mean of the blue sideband 7.89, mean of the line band 6.45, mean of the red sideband 7.62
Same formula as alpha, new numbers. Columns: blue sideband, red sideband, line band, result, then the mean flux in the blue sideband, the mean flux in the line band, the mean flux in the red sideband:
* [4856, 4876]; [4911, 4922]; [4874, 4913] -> -3.0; 6.57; 7.59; 7.47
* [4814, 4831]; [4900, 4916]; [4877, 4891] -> 0.4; 7.89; 7.51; 7.64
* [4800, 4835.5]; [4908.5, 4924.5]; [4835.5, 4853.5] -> 0.2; 7.85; 7.68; 7.49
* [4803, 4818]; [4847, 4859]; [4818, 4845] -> -1.2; 7.87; 7.82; 7.12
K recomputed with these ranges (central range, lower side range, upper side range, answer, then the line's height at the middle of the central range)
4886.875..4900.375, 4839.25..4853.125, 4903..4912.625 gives 0.0 Ang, 7.65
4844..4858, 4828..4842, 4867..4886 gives 0.4 Ang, 7.62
